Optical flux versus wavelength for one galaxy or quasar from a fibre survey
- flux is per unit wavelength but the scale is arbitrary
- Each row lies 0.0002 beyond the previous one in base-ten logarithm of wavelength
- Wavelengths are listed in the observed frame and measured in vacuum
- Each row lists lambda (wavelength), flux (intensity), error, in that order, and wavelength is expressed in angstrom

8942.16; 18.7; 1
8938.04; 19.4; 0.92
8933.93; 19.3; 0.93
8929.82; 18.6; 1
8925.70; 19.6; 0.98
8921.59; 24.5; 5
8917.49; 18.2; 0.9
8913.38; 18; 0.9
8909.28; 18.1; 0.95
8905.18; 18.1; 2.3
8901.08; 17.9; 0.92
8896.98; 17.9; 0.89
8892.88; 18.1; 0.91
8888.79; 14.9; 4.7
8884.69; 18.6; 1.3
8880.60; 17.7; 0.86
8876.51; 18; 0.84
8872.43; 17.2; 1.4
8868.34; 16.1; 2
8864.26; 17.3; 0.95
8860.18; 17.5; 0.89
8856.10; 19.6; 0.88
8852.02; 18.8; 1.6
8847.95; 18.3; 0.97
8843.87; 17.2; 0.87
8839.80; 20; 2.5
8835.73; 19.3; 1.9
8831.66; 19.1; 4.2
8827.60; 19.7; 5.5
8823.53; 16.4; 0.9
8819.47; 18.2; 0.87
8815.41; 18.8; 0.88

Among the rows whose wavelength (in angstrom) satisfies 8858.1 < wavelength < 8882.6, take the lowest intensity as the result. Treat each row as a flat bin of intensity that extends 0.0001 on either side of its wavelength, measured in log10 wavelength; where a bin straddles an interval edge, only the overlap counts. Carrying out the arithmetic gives 16.1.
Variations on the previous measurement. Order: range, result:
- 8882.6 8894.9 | 14.9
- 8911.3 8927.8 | 18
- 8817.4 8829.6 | 16.4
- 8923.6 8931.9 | 18.6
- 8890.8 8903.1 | 17.9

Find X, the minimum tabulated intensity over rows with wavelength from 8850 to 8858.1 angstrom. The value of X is 18.8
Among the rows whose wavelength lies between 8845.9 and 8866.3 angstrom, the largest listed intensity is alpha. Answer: 19.6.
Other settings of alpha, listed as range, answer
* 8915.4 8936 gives 24.5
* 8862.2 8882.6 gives 18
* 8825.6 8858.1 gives 20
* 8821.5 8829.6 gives 19.7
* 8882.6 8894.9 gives 18.6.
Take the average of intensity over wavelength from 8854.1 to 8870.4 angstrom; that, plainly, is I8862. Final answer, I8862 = 17.6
